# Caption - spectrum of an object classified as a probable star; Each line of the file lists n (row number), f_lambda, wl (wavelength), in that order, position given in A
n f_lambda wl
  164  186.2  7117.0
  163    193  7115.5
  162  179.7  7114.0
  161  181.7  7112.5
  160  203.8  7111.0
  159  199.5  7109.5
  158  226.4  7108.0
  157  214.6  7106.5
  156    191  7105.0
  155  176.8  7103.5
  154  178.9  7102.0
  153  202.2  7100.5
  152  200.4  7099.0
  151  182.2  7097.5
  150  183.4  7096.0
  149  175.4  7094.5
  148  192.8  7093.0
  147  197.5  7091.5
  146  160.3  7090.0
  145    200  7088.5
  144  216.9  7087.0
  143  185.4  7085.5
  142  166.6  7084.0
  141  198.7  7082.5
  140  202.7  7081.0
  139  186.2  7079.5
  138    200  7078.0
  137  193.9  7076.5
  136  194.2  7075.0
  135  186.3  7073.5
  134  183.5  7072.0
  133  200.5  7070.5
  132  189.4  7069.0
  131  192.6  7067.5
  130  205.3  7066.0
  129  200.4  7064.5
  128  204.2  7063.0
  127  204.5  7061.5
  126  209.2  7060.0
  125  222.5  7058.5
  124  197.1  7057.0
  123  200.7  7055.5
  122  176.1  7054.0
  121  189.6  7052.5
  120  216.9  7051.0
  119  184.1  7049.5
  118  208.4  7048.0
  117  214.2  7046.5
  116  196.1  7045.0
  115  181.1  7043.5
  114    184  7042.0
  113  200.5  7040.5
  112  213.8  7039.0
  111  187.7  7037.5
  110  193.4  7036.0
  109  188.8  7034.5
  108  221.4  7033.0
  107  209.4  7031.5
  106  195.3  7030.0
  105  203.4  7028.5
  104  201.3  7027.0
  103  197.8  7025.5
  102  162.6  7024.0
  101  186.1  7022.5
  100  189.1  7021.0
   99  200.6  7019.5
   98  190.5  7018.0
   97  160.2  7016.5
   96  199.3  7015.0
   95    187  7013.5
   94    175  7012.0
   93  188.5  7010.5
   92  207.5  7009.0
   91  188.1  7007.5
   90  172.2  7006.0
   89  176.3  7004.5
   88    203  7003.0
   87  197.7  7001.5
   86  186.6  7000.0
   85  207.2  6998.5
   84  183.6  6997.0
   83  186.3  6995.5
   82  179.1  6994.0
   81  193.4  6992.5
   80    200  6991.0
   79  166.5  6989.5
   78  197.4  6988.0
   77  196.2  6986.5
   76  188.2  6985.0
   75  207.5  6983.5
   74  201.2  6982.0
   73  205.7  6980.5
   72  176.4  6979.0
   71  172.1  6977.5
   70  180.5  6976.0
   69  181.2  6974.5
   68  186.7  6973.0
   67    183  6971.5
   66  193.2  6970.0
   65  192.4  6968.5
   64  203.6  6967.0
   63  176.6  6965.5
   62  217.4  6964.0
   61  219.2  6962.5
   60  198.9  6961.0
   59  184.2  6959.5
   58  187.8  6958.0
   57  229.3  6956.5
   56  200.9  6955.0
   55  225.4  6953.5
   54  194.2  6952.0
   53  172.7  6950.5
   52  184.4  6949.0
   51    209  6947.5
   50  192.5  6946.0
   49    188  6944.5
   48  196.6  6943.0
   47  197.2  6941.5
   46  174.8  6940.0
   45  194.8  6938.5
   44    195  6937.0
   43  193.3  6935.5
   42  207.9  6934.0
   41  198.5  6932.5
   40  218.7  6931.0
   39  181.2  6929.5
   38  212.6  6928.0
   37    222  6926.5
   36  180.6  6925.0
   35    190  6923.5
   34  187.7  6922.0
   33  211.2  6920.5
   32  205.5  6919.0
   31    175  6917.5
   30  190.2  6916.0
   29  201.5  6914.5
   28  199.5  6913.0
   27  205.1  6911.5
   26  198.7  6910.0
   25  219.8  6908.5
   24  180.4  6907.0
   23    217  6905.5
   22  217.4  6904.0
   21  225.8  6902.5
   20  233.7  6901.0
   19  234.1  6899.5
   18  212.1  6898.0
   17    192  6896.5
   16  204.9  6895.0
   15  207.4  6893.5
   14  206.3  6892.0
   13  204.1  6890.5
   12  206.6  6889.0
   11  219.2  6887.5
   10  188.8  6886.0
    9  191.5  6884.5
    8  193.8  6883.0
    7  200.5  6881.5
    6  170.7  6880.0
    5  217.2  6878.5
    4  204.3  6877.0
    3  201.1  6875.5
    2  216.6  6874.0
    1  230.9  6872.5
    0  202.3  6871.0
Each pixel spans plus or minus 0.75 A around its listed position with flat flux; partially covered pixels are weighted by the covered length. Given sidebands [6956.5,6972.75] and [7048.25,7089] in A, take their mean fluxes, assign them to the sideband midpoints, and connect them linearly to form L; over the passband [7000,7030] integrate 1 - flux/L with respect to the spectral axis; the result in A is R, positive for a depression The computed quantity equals 1.2 A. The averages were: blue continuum 197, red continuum 197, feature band 189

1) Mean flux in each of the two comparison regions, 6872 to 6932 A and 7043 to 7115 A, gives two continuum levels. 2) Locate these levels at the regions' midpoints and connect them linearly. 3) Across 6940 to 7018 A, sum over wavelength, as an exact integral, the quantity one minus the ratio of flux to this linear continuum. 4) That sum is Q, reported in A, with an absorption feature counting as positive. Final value 3.2 A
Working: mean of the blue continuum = 204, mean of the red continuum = 195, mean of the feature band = 192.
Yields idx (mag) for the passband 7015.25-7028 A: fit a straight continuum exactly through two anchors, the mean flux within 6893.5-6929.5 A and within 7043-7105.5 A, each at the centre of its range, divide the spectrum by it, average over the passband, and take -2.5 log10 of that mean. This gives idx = 0.06 mag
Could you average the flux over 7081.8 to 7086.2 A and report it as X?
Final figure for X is 183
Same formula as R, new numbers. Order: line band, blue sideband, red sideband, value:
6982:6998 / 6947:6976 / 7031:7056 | 0.5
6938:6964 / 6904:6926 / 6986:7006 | -0.4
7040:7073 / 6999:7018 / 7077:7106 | -1.7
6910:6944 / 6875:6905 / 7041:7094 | 1.2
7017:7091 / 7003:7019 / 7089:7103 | -3.9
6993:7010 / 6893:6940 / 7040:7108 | 0.8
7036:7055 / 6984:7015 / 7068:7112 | -0.5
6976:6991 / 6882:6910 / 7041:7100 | 0.8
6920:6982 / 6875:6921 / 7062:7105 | 1.6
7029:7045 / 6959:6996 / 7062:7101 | -0.5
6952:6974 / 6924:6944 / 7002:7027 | -0.6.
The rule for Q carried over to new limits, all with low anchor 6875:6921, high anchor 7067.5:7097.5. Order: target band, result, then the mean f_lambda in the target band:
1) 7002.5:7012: 0.4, 188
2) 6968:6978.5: 0.8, 184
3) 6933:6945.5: 0.5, 194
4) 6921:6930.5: 0.3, 197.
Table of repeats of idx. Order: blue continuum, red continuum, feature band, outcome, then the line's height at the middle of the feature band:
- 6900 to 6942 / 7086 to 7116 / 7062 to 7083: -0.01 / 194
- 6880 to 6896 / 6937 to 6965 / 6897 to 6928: -0.03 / 200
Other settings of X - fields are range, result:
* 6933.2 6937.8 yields 199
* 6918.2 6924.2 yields 198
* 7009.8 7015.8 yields 187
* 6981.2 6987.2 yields 198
